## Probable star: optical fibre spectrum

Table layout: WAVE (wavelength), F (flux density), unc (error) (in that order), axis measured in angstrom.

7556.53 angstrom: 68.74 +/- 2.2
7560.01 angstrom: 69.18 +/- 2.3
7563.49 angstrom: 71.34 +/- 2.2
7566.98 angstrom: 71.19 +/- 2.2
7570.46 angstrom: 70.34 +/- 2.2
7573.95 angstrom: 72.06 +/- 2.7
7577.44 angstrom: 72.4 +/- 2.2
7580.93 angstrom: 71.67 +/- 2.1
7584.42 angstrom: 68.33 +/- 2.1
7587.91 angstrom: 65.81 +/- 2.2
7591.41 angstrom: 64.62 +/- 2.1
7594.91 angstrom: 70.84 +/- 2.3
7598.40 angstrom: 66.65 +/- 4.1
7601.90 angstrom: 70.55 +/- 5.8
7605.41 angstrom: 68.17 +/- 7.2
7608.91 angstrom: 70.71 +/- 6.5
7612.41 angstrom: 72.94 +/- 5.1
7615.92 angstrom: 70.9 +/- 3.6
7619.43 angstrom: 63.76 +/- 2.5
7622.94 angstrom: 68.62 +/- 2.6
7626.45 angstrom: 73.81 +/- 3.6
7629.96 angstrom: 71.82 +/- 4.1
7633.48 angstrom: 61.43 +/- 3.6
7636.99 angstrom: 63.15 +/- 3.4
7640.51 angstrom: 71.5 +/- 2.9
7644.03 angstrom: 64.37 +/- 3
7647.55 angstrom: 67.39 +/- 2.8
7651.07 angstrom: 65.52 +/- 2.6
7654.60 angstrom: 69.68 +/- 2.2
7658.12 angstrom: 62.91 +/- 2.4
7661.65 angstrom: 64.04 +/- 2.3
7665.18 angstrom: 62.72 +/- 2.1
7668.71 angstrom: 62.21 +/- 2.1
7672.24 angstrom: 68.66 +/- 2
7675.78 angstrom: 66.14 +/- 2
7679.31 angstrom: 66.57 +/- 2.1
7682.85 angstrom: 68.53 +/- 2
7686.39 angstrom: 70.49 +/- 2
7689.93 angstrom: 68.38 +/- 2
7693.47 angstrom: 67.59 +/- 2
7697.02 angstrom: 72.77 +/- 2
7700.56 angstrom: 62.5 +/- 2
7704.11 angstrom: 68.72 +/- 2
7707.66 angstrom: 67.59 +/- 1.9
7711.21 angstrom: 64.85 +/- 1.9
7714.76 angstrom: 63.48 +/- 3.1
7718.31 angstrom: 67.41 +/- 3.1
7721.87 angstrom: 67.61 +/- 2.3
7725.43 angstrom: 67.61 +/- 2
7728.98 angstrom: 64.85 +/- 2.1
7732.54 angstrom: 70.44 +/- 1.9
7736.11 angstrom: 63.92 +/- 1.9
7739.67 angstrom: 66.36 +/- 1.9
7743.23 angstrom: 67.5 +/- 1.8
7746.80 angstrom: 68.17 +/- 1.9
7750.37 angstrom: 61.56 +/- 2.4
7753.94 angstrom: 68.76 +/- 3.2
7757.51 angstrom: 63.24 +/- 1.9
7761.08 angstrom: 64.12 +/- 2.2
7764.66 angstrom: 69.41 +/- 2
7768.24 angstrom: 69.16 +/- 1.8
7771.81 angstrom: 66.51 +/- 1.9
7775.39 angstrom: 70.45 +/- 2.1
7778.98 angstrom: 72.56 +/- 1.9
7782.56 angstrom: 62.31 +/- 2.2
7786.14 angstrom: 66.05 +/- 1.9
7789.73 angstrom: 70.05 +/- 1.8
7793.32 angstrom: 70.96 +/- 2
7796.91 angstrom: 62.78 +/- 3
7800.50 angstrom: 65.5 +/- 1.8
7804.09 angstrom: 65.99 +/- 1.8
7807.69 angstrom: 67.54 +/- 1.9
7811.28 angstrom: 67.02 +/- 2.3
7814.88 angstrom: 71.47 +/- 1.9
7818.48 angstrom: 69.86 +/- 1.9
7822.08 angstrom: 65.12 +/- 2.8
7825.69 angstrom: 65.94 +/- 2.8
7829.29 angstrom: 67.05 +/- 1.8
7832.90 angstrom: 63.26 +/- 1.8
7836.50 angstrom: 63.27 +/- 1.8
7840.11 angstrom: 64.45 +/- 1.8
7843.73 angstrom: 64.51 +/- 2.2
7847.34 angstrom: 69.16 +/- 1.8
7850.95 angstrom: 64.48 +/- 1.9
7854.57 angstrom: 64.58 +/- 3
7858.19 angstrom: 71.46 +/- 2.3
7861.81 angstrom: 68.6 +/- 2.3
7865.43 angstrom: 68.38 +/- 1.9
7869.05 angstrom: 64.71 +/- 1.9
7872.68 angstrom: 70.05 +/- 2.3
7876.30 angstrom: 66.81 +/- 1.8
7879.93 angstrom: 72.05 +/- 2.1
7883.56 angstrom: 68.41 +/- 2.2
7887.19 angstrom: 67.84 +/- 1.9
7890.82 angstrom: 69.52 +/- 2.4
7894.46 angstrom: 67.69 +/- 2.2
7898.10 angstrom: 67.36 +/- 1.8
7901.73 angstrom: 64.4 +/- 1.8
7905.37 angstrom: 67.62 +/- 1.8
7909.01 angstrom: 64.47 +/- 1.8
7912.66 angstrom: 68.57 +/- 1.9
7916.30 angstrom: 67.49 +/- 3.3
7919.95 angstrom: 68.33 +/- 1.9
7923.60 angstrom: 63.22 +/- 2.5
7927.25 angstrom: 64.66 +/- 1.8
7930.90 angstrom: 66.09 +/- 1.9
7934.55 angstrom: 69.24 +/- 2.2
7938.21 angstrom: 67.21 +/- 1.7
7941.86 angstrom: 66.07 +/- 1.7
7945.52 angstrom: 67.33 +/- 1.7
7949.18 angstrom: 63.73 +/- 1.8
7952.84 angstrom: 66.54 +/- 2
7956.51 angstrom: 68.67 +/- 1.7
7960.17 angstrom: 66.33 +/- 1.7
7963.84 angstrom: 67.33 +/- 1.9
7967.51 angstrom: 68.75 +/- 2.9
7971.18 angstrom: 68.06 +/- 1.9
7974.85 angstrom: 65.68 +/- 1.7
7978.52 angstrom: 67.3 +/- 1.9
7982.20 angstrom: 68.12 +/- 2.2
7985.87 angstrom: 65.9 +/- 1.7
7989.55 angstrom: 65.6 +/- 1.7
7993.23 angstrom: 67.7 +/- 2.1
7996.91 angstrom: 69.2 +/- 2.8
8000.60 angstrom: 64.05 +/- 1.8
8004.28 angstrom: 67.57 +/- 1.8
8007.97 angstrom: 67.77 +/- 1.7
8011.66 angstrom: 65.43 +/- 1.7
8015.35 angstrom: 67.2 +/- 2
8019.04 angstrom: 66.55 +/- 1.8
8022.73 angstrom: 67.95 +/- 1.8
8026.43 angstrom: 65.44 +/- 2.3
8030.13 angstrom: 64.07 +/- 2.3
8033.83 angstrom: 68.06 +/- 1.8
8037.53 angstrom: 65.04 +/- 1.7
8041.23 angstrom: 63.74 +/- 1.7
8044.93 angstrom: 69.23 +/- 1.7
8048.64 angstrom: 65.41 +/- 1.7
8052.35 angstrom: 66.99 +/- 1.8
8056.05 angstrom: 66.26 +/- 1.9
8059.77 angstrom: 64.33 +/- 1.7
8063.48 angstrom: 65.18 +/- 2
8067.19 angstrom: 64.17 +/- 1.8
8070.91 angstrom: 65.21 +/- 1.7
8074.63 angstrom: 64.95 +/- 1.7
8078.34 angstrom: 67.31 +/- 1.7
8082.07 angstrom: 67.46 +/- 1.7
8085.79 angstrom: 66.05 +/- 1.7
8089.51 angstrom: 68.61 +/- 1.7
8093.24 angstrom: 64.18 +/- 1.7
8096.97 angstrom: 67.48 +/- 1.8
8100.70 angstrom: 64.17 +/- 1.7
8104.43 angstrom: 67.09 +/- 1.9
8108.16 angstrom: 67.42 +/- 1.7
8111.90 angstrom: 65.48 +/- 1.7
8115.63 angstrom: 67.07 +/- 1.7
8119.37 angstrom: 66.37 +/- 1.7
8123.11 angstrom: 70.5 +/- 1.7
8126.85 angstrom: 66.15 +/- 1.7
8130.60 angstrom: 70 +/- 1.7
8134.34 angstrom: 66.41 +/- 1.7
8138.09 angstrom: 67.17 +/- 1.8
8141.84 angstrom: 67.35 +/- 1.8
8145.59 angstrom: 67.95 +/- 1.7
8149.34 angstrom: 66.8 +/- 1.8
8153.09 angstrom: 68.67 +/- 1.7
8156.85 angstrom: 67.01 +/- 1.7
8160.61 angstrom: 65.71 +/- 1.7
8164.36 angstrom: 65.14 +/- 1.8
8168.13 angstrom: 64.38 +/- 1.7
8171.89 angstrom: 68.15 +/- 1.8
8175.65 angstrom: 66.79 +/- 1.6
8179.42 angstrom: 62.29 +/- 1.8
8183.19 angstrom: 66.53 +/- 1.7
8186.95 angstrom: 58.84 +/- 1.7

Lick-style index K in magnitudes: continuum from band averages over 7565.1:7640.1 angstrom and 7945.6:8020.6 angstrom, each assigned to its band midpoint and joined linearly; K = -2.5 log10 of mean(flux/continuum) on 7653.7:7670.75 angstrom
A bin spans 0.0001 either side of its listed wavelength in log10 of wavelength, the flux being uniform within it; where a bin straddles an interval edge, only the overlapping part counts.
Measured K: 0.08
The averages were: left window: 69.1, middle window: 64.1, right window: 66.9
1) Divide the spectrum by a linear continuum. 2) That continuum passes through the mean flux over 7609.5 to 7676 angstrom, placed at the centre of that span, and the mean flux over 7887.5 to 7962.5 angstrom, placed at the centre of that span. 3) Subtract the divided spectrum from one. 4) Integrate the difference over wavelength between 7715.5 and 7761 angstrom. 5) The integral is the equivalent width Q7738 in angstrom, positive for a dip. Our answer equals 0.42 angstrom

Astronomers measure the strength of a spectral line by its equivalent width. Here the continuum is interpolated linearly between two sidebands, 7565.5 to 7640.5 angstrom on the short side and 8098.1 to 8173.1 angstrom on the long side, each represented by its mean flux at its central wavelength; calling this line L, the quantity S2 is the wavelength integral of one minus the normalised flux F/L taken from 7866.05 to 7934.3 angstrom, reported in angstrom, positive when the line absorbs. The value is 0.6 angstrom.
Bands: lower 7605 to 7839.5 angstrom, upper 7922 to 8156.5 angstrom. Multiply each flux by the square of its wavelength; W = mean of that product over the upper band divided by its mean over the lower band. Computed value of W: 1.08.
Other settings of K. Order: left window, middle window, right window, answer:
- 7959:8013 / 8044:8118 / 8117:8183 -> 0.01 mag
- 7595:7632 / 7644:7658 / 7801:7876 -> 0.04 mag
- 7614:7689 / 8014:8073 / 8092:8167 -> 0.02 mag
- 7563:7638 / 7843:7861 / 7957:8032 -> 0.01 mag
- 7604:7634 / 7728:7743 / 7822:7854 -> 0.01 mag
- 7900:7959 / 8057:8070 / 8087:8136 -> 0.04 mag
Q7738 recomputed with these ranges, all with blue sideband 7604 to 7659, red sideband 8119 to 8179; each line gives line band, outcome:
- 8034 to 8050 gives 0.3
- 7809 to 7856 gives 1.0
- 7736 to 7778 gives 0.6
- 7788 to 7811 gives 0.2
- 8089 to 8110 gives 0.2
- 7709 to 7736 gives 0.5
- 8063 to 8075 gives 0.4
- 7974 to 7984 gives 0.0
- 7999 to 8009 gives 0.1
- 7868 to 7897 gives -0.4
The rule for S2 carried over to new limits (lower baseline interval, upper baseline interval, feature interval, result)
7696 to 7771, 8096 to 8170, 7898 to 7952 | 0.3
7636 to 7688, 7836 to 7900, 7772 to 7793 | -0.4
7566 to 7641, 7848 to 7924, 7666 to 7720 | 1.3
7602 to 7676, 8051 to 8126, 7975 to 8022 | -0.2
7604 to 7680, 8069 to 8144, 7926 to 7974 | 0.0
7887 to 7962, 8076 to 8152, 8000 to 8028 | 0.1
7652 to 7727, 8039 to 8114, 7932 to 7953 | -0.1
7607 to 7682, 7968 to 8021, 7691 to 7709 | -0.2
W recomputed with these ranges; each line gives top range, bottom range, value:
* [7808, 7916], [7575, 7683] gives 1.06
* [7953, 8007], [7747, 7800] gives 1.06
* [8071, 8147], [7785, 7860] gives 1.08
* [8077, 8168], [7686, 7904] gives 1.08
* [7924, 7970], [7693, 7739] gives 1.06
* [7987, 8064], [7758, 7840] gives 1.05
